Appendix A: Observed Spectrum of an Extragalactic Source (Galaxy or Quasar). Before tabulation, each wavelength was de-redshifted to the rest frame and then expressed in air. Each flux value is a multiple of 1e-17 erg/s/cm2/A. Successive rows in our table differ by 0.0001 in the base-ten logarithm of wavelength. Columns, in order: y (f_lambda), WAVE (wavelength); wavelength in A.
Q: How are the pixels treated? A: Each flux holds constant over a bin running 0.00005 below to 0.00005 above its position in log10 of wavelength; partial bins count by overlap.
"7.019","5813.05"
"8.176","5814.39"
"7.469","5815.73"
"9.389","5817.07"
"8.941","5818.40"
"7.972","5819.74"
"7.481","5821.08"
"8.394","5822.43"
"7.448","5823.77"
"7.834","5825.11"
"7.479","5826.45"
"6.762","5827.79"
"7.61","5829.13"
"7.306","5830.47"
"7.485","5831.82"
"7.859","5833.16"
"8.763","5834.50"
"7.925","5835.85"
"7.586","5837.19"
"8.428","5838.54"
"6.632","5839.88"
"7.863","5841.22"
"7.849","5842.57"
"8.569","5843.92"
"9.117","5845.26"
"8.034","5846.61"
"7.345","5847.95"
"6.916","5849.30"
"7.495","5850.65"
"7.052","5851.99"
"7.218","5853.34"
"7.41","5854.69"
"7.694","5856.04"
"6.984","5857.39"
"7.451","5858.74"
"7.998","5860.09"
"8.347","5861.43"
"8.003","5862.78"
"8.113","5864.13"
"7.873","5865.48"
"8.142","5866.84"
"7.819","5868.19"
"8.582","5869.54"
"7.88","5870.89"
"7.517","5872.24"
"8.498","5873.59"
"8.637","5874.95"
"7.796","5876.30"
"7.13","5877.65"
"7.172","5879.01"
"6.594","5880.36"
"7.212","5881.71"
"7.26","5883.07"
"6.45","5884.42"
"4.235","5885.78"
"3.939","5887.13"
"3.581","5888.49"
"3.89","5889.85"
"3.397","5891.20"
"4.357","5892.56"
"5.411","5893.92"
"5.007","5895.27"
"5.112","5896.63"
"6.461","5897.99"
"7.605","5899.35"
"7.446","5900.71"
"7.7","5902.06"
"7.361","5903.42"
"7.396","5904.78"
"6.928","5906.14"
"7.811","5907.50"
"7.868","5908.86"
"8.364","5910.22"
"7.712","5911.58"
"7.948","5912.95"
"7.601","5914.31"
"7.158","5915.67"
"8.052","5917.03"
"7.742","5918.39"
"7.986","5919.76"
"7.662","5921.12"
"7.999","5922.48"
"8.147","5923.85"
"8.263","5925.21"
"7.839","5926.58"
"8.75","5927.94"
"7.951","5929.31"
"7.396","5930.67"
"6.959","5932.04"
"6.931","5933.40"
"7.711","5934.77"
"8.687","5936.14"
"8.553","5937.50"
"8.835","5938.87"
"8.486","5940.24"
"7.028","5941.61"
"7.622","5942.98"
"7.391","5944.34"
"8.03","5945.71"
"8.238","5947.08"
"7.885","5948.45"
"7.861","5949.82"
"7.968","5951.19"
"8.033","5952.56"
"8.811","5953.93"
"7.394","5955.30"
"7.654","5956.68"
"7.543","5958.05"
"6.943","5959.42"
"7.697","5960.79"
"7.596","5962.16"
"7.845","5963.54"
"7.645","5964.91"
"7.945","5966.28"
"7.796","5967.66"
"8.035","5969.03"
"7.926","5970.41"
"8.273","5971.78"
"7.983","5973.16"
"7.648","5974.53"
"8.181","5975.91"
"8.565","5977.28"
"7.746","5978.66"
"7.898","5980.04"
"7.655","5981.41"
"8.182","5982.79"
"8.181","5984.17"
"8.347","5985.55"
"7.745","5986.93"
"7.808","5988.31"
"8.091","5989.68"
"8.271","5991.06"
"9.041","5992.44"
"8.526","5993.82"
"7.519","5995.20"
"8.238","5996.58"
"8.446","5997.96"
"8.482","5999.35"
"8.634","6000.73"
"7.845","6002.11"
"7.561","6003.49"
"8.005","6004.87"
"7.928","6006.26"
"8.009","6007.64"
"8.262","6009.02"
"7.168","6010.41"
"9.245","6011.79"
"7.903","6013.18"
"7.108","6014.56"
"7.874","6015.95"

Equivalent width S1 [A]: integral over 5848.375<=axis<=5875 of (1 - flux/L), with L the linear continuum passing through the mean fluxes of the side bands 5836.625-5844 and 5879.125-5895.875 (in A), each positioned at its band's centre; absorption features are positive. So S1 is -4.9 A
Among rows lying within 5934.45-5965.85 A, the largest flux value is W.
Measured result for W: 8.835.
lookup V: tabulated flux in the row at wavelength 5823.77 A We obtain 7.448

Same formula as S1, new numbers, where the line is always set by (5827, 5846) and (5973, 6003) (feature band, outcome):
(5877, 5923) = 7.7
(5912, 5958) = 0.8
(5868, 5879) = 0.0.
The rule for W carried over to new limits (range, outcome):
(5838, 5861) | 9.117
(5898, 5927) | 8.364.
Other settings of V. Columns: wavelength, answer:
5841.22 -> 7.863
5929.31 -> 7.951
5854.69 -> 7.41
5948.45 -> 7.885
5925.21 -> 8.263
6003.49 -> 7.561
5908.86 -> 7.868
